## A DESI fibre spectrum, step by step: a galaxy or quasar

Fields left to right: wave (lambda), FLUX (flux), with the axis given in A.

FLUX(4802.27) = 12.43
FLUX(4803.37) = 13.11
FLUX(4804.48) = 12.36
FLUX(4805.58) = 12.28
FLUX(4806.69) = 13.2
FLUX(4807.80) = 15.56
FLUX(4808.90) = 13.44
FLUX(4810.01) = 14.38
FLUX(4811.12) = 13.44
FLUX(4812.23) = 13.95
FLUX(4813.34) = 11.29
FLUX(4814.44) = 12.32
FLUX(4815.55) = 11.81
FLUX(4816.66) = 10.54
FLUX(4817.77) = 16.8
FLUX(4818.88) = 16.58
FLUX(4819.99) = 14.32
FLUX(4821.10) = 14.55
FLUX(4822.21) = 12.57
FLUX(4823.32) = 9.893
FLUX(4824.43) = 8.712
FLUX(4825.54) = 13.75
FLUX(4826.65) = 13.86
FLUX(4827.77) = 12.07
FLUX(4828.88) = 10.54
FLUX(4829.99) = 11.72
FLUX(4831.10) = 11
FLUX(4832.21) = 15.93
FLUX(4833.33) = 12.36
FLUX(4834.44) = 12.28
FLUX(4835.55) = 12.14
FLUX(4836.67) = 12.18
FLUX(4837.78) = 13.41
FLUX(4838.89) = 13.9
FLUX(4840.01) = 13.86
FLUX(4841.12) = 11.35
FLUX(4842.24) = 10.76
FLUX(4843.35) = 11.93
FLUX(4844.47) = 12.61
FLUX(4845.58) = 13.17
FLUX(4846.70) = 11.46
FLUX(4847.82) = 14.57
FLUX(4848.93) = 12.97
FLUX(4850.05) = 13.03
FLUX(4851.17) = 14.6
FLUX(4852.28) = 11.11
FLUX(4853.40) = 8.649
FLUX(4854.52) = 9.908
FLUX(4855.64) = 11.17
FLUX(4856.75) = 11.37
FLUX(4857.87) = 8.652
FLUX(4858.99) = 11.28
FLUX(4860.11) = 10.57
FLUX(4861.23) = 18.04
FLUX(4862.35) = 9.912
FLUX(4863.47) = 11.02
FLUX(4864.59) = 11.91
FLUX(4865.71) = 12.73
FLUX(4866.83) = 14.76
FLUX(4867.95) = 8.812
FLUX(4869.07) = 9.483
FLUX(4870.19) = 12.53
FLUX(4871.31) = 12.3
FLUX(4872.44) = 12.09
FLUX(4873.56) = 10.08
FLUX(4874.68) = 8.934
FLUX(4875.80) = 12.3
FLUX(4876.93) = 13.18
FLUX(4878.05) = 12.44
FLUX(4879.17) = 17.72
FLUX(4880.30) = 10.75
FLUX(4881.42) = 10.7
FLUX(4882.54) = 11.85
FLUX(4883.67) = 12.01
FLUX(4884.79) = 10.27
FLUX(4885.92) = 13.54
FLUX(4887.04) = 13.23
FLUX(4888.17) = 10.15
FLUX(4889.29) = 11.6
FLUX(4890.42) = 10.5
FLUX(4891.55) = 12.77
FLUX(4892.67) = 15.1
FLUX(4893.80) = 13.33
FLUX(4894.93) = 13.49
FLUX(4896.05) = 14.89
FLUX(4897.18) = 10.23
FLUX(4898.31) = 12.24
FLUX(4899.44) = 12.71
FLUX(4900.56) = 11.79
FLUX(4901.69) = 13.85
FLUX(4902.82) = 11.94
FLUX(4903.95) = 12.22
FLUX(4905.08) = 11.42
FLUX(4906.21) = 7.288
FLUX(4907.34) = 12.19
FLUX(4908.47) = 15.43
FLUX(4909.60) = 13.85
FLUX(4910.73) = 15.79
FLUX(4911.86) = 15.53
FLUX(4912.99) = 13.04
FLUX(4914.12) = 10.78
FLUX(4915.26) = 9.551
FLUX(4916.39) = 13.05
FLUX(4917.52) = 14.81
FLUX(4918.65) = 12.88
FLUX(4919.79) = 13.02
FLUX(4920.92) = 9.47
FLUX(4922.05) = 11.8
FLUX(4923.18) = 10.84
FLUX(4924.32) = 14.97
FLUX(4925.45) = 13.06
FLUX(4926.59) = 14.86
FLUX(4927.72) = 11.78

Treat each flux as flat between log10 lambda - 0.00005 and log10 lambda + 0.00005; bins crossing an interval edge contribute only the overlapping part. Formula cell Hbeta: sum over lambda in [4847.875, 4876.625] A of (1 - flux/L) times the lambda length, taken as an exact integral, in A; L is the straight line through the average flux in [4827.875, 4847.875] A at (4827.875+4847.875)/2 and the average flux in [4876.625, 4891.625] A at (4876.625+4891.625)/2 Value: 1.6 A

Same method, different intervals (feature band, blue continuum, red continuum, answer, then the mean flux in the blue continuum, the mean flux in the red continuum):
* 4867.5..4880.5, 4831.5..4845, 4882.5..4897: 0.8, 12.7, 12.5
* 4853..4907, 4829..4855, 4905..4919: 3.2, 12.4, 12.8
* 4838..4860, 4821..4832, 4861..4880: 0.2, 11.9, 12.1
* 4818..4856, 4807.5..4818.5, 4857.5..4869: 0.3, 13.4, 11.7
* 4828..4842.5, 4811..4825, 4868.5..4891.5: 0.1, 12.8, 11.8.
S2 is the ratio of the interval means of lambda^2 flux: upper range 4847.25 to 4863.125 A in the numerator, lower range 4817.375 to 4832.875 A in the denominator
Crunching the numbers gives 0.92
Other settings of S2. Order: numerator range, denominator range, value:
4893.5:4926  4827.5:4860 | 1.07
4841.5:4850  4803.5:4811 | 0.94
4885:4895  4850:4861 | 1.14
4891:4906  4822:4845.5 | 1.06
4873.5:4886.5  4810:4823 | 0.92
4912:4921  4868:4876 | 1.16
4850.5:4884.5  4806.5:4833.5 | 0.92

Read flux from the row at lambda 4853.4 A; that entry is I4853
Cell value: 8.649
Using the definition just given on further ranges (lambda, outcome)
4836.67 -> 12.18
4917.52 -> 14.81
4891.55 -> 12.77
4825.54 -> 13.75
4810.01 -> 14.38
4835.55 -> 12.14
